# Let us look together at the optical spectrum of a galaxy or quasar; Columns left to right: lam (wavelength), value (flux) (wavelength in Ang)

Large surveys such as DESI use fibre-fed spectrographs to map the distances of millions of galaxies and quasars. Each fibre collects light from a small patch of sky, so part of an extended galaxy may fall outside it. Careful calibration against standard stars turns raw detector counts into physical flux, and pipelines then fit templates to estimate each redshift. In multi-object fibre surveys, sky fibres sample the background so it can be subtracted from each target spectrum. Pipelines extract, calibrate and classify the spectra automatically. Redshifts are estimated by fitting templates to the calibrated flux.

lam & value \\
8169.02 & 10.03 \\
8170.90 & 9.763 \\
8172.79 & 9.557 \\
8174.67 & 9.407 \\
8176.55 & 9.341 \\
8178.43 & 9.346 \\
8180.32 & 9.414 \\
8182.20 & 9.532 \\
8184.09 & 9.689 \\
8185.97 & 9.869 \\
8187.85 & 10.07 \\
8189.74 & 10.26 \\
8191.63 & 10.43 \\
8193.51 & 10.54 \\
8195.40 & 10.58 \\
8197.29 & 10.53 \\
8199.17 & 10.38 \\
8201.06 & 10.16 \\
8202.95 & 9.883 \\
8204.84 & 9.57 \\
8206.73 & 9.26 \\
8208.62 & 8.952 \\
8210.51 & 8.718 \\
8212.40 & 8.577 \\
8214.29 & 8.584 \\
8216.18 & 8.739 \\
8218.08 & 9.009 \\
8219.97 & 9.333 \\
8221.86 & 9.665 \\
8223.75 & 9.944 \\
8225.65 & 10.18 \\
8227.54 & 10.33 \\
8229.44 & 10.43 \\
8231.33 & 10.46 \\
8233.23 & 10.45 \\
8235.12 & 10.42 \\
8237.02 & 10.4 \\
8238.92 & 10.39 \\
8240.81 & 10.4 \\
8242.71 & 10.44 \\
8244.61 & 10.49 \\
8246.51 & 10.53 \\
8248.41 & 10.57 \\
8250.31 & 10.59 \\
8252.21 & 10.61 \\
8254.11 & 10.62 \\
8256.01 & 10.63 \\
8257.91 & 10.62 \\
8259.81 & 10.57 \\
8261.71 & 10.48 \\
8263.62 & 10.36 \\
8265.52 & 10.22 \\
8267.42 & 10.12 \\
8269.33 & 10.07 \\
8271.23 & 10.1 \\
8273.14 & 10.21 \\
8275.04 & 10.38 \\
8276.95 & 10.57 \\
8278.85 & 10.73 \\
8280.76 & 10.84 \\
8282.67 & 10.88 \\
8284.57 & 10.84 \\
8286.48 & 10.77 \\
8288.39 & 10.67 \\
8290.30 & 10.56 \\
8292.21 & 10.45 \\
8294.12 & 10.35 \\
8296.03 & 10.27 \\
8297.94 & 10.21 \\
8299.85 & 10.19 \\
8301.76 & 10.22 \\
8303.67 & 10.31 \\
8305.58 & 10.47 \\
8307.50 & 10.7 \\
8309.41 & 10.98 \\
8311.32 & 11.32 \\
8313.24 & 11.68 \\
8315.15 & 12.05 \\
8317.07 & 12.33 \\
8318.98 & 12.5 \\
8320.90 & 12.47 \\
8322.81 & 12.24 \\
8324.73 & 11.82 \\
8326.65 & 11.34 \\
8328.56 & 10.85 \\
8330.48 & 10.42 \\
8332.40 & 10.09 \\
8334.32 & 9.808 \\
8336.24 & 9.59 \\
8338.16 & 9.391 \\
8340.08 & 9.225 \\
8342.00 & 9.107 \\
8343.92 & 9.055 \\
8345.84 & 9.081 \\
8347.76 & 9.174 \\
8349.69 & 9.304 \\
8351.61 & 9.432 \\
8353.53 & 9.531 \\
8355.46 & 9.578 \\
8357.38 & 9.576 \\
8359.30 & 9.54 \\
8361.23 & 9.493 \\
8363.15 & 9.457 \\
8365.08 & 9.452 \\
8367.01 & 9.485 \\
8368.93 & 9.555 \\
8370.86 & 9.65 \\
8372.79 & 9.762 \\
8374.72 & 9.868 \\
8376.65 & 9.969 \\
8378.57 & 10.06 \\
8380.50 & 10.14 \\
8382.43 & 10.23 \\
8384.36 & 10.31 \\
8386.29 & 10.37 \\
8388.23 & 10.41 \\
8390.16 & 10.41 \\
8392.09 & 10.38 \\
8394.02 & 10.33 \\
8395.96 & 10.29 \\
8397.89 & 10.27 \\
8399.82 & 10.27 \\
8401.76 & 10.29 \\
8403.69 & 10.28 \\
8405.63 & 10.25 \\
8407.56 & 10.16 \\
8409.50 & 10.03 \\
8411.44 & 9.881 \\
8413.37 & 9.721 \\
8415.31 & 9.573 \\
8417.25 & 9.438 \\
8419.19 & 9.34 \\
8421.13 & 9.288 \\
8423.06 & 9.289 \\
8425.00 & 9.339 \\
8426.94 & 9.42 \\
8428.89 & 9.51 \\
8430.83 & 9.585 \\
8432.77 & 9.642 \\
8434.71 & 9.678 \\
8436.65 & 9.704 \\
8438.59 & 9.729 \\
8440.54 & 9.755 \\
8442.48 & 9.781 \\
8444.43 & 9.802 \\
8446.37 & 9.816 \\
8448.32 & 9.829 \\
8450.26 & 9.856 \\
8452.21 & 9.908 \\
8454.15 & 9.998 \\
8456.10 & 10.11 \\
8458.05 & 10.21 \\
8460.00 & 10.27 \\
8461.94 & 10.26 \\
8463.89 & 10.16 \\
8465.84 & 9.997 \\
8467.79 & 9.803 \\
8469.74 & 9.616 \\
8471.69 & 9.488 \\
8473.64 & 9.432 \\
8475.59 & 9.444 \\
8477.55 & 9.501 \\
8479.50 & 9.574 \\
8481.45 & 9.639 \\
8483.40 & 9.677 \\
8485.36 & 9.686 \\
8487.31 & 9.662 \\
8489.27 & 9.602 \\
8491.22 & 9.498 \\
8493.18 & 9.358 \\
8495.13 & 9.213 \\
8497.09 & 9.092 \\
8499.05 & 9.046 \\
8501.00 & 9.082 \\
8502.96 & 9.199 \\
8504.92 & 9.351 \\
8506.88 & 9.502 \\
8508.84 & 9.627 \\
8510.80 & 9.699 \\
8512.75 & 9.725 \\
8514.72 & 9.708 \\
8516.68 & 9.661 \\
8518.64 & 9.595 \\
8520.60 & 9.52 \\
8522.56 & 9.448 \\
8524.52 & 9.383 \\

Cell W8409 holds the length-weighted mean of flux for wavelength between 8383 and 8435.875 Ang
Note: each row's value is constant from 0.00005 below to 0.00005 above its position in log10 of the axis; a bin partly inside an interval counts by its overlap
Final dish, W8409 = 9.92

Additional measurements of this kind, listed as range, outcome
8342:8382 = 9.56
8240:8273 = 10.4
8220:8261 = 10.4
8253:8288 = 10.5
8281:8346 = 10.7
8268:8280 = 10.3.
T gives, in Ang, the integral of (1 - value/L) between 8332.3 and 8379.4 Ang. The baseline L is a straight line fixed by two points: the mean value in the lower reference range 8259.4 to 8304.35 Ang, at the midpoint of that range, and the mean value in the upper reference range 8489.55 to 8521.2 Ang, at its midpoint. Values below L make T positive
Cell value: 2.7 Ang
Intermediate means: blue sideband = 10.4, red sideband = 9.43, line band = 9.52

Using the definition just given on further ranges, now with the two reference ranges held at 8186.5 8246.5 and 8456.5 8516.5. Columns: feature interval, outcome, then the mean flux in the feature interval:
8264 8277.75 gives -0.5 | 10.2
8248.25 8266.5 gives -1.2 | 10.5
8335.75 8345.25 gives 0.5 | 9.25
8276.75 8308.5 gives -2.2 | 10.5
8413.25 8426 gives 0.4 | 9.41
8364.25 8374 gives 0.2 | 9.59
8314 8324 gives -2.5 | 12.3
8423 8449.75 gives 0.1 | 9.65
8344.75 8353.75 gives 0.5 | 9.28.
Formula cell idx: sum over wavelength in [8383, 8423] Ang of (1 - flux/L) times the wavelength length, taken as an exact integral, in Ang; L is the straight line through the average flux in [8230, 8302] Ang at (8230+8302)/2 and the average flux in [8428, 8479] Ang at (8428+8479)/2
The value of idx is -0.26 Ang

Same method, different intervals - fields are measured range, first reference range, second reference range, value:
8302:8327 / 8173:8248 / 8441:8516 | -4.43 Ang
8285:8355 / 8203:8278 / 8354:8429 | -3.80 Ang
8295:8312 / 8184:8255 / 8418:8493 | -1.04 Ang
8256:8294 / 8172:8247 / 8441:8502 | -2.65 Ang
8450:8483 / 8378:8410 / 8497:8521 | -0.26 Ang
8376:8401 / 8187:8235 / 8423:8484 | -1.28 Ang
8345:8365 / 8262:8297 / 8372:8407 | 1.70 Ang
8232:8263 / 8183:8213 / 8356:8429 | -2.05 Ang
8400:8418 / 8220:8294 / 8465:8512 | -0.30 Ang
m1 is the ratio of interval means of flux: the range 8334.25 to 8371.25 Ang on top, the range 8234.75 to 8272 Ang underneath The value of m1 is 0.90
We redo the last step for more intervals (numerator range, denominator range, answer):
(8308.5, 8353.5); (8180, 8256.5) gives 1.06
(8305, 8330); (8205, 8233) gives 1.22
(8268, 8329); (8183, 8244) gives 1.10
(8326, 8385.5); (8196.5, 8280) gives 0.96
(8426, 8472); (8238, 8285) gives 0.94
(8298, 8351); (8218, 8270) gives 1.02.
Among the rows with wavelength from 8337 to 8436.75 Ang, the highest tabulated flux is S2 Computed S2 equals 10.41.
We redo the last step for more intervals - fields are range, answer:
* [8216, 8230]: 10.43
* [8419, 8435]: 9.678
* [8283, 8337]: 12.5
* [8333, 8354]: 9.808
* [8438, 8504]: 10.27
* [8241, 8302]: 10.88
